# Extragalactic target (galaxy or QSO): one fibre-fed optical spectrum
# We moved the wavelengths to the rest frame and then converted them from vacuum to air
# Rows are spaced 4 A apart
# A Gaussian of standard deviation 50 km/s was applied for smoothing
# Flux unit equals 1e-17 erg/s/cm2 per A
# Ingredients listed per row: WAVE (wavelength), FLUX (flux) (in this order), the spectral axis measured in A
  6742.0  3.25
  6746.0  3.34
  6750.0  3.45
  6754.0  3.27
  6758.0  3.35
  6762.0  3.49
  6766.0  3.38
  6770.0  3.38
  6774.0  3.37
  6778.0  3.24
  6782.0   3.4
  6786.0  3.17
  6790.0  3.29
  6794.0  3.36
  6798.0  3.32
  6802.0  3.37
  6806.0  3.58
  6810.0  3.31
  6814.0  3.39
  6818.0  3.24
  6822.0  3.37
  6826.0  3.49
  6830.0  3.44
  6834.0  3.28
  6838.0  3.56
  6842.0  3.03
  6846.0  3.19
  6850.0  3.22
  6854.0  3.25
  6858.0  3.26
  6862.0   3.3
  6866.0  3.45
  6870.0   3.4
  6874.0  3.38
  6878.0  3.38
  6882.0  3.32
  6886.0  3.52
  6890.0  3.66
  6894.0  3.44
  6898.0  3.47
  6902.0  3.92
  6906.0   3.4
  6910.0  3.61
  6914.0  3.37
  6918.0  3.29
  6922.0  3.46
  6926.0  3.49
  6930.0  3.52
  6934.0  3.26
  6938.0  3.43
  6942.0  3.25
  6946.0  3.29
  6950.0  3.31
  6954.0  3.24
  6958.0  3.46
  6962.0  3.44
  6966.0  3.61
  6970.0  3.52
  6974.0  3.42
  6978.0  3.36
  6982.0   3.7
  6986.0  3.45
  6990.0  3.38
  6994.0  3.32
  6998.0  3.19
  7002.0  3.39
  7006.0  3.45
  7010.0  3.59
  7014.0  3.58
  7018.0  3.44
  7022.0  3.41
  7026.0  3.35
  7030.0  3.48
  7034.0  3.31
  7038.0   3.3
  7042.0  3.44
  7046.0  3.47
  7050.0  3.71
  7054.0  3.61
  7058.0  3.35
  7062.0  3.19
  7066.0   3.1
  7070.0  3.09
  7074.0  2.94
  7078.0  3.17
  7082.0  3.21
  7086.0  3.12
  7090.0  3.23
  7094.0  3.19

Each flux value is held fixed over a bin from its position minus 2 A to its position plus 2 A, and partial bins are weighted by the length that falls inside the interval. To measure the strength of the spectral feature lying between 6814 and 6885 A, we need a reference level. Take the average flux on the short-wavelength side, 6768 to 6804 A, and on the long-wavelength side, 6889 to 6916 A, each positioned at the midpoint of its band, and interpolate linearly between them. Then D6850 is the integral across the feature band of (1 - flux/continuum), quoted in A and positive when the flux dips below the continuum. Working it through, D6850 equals 2.3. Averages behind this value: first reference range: 3.32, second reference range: 3.55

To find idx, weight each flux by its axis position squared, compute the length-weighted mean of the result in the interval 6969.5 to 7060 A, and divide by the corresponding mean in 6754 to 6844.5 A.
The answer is 1.1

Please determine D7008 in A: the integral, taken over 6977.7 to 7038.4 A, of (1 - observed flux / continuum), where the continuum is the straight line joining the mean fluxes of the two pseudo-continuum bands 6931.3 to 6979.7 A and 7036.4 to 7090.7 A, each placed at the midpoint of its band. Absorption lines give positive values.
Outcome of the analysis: -1.62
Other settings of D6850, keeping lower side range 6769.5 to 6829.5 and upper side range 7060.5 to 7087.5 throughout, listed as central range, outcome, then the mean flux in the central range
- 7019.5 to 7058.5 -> -3.73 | 3.45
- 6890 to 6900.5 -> -0.79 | 3.52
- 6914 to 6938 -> -1.18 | 3.4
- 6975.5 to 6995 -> -1.56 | 3.45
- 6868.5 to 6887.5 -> -0.64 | 3.4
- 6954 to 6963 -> -0.53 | 3.4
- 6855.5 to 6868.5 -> -0.14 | 3.34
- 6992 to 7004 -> -0.45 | 3.3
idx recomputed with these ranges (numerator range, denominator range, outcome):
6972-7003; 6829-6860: 1.08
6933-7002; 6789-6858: 1.06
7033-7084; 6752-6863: 1.06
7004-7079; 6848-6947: 1.03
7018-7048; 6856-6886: 1.06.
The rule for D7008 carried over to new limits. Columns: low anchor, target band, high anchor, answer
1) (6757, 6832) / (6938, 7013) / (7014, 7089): -1.74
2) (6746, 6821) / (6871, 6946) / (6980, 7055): -0.98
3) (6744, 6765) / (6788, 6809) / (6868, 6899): 0.14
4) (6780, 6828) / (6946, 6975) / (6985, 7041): -0.24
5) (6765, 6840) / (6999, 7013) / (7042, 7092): -0.72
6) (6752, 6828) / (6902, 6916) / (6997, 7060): -0.51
